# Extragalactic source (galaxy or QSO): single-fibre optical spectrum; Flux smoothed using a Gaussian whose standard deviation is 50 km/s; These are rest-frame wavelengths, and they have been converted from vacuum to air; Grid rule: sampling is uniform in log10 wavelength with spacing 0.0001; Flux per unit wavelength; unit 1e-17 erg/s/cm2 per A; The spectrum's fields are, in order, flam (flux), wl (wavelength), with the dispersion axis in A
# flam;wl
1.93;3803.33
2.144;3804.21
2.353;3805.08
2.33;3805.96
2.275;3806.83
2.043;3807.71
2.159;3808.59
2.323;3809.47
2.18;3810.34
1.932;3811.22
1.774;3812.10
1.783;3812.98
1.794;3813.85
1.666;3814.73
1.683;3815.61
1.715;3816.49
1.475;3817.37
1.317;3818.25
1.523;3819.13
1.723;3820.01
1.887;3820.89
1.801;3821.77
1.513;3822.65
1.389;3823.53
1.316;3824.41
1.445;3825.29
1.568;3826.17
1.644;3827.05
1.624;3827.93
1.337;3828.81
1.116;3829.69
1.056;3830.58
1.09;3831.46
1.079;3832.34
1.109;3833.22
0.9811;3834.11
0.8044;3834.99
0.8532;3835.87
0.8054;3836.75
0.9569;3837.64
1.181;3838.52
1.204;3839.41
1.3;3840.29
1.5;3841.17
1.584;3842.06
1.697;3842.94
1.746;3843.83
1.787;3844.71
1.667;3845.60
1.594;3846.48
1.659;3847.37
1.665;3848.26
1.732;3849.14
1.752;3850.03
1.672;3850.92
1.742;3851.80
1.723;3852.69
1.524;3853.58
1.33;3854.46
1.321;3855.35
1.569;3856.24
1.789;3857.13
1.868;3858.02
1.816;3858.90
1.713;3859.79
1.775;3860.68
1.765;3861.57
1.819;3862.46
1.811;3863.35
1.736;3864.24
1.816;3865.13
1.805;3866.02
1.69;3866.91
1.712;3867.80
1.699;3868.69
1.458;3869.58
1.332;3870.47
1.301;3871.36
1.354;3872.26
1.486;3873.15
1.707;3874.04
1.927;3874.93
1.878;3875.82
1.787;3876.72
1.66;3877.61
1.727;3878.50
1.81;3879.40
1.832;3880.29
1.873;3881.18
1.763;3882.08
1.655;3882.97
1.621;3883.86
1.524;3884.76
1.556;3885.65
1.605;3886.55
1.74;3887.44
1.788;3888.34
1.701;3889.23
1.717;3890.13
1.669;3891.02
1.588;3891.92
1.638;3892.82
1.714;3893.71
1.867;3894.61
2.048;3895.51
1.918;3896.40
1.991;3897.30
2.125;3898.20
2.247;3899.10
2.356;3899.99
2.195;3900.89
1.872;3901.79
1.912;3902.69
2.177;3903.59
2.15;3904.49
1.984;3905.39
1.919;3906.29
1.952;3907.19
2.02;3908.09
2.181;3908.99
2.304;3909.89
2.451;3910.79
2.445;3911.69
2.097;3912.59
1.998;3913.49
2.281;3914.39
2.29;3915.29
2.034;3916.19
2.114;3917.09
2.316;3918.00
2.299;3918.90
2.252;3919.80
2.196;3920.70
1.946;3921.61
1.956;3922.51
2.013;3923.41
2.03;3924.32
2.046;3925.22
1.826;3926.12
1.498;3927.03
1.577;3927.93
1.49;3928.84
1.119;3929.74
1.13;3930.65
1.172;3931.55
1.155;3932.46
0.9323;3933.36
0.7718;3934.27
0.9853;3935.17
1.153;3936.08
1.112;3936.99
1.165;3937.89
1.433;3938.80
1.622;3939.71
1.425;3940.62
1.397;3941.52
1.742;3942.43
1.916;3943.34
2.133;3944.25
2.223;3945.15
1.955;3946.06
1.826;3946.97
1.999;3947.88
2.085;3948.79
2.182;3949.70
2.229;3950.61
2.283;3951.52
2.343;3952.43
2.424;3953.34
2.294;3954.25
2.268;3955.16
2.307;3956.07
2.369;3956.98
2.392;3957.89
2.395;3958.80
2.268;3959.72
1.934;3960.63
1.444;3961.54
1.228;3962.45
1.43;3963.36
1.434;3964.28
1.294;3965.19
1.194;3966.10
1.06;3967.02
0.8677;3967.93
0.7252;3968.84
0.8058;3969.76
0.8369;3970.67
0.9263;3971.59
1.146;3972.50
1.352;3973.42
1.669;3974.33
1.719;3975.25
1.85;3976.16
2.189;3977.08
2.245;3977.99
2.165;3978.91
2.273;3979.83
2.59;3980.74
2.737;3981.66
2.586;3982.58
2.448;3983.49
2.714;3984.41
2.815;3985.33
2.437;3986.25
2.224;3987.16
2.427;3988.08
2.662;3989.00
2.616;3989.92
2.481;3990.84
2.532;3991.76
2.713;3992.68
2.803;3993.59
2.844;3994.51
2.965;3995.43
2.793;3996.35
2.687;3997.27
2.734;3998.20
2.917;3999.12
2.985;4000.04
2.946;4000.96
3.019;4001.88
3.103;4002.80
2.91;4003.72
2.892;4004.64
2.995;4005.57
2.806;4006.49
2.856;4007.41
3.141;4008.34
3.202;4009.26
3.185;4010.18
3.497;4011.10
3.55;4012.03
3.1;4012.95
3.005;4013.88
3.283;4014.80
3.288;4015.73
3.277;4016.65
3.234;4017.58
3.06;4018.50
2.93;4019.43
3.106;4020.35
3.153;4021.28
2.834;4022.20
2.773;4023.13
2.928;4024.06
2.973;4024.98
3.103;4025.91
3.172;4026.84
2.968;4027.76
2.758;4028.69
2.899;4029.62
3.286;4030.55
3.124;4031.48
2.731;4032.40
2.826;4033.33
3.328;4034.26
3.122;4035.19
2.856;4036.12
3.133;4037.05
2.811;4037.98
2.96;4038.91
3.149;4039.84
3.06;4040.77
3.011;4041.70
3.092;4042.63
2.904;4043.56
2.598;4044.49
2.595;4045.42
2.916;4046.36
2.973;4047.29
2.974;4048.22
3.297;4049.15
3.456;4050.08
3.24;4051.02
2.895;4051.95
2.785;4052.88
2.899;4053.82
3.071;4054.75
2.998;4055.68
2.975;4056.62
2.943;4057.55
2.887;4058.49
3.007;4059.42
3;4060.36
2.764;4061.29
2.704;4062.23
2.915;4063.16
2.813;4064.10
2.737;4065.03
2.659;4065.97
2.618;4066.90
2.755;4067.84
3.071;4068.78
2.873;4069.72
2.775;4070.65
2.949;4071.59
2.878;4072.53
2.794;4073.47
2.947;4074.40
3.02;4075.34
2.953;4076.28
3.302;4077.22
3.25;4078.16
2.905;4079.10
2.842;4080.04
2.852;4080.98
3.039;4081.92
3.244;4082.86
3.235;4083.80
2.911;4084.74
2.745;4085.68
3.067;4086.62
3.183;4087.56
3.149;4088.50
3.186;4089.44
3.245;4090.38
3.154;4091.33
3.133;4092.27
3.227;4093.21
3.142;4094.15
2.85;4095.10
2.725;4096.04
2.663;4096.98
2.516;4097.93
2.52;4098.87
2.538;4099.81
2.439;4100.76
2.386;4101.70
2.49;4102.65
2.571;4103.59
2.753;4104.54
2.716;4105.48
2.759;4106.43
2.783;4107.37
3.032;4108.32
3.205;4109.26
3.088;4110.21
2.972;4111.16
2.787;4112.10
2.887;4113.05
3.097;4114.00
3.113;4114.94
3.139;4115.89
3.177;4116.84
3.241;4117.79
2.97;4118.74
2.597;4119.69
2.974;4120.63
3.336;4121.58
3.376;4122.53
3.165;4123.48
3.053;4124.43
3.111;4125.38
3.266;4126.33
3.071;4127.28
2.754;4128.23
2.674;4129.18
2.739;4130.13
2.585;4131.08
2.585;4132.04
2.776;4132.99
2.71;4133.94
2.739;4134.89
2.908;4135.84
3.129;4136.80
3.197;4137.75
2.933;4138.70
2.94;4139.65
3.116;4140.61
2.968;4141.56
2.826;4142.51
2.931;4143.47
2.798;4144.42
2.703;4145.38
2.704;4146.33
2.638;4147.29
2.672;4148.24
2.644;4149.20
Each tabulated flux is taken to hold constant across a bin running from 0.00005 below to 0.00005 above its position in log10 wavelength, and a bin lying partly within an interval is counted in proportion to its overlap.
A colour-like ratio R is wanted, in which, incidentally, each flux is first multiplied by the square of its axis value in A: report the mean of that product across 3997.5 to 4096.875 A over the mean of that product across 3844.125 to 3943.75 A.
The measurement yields 1.8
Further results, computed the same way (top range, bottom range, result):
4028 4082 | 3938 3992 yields 1.59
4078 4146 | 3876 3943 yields 1.81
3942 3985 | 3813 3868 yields 1.32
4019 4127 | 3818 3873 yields 2.20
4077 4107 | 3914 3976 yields 1.84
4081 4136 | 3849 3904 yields 1.88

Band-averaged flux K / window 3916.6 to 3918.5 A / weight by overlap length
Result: 2.21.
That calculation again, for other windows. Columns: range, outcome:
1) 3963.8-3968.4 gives 1.17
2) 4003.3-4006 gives 2.93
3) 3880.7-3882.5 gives 1.82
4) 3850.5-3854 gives 1.67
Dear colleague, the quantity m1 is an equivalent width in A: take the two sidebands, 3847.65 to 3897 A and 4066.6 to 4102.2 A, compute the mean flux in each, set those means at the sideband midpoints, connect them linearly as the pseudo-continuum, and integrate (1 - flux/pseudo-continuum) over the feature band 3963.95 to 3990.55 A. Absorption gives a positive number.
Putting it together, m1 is 5.1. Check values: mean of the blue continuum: 1.69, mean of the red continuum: 2.92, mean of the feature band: 1.87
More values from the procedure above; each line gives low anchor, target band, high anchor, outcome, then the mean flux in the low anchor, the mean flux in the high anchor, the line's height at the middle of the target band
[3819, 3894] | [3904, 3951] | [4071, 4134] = 3.17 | 1.56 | 2.93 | 1.96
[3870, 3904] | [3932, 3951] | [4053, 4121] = 4.58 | 1.78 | 2.91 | 2.09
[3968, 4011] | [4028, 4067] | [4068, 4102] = -3.09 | 2.42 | 2.94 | 2.74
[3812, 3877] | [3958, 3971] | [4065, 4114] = 4.81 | 1.54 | 2.9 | 2.2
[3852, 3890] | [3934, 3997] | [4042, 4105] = 8.82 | 1.68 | 2.91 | 2.25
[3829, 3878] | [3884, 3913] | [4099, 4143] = -3.20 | 1.52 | 2.9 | 1.75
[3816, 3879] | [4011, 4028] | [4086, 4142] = -4.78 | 1.53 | 2.93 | 2.43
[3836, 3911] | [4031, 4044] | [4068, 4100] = -1.51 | 1.73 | 2.97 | 2.69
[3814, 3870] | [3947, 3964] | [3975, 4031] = 2.44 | 1.52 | 2.83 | 2.44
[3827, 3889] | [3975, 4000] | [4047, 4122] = -2.07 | 1.55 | 2.93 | 2.34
